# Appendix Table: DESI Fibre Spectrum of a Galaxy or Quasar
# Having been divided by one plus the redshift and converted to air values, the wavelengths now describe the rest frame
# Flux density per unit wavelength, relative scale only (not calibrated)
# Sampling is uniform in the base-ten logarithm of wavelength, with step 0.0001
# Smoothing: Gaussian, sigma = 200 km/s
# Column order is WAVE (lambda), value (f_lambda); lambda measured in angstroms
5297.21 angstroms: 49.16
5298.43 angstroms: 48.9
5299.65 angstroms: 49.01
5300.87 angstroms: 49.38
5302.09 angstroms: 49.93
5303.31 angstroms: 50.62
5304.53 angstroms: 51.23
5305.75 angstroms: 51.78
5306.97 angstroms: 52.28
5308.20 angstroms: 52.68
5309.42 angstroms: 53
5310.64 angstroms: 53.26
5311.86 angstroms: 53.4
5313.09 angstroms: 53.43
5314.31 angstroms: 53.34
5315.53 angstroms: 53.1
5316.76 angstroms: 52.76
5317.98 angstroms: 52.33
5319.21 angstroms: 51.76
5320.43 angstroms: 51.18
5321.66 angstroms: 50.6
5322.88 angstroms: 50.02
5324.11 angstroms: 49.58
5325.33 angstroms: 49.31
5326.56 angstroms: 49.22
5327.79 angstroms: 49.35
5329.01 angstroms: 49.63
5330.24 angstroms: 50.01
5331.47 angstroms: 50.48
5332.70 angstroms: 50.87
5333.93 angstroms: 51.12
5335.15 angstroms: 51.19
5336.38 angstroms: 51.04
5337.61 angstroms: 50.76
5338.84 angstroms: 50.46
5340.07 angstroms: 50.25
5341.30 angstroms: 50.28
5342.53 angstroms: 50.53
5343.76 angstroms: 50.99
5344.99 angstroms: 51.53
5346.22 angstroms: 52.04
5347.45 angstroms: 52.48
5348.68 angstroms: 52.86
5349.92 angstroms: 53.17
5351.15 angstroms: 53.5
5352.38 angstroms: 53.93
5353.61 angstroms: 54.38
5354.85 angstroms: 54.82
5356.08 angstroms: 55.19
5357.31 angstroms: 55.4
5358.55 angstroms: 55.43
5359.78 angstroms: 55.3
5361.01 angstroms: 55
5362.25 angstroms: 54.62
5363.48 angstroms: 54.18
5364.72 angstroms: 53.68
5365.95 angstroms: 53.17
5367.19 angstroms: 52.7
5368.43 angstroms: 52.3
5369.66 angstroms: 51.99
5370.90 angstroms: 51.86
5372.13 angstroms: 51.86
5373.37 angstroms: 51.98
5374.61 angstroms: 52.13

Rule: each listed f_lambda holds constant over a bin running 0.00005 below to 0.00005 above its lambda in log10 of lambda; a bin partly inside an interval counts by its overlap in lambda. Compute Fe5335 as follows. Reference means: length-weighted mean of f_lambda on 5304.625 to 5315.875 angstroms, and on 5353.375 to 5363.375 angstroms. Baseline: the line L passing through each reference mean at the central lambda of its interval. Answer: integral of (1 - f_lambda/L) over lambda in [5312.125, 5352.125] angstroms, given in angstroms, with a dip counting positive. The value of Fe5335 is 1.9 angstroms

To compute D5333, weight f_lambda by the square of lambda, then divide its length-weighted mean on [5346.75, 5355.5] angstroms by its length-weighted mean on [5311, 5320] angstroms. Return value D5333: 1.0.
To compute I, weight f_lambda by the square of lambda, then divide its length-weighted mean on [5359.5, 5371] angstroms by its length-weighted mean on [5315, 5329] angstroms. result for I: 1.07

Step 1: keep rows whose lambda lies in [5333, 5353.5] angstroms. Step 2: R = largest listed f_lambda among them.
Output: 53.93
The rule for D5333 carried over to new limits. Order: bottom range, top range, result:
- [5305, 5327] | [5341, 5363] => 1.05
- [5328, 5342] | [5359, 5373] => 1.07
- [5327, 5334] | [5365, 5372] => 1.06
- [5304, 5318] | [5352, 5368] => 1.05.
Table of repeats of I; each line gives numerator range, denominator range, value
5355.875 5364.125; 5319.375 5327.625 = 1.11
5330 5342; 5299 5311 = 1.00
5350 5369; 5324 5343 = 1.09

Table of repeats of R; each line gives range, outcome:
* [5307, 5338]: 53.43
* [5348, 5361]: 55.43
